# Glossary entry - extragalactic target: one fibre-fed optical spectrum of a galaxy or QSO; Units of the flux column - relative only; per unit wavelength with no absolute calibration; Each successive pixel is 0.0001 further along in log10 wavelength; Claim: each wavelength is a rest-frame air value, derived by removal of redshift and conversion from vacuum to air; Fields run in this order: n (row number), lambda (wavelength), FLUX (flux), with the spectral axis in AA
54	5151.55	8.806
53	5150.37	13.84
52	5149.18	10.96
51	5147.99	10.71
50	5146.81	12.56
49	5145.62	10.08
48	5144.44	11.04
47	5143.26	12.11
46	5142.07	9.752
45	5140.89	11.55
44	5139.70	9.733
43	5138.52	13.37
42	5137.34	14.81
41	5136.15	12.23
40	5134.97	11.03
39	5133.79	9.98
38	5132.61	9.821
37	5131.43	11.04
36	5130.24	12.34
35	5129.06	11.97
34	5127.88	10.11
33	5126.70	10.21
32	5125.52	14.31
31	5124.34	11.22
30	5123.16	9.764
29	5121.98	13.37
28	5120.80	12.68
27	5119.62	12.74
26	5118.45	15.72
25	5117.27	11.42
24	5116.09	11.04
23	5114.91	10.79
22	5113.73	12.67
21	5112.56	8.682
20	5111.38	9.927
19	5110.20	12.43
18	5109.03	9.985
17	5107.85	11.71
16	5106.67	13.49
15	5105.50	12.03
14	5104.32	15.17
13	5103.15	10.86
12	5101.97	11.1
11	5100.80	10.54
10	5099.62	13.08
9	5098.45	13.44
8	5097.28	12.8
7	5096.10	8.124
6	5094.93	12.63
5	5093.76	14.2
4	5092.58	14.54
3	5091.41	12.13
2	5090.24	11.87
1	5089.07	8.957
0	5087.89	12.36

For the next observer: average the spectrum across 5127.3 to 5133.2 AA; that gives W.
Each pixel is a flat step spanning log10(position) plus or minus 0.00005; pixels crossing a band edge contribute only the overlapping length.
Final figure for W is 11.1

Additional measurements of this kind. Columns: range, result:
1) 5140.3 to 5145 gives 11.1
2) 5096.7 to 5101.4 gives 12.5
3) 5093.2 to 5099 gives 12.2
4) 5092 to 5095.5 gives 13.8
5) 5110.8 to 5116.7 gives 10.6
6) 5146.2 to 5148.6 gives 11.6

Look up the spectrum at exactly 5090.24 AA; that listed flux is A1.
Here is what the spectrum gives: 11.87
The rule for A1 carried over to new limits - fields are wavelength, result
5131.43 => 11.04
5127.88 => 10.11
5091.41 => 12.13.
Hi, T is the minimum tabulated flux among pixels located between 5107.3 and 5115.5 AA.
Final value 8.682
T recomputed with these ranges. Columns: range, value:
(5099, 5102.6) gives 10.54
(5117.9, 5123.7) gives 9.764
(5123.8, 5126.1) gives 11.22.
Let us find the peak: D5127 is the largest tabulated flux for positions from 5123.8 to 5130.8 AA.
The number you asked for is 14.31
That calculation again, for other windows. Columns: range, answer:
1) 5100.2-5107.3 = 15.17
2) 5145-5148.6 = 12.56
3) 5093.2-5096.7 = 14.2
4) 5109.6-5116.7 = 12.67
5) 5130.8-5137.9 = 14.81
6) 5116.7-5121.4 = 15.72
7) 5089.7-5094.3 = 14.54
